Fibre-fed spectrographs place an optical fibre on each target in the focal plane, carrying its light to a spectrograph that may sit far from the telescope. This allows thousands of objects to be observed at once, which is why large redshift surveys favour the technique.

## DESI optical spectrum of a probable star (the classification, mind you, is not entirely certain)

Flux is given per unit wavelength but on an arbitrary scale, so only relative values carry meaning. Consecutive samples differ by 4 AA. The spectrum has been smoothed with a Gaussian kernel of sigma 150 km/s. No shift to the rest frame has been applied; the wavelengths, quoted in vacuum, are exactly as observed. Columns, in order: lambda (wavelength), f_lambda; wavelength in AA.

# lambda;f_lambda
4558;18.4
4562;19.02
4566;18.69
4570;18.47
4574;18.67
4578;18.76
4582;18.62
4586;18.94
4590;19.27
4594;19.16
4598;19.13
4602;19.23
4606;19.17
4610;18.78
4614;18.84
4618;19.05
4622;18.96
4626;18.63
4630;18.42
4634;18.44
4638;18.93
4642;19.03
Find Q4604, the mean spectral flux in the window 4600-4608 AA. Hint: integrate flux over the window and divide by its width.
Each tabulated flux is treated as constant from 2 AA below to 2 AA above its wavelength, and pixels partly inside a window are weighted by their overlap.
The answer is 19.2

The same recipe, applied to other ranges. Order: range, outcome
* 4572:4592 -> 18.9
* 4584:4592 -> 19.1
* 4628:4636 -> 18.4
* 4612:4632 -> 18.8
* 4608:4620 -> 18.9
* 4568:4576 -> 18.6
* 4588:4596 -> 19.2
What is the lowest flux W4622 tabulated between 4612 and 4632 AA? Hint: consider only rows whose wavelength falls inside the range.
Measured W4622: 18.42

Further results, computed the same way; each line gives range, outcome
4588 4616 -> 18.78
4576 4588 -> 18.62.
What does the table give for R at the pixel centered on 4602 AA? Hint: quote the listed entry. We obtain 19.23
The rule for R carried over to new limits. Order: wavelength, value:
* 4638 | 18.93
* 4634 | 18.44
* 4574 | 18.67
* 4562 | 19.02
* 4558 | 18.4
